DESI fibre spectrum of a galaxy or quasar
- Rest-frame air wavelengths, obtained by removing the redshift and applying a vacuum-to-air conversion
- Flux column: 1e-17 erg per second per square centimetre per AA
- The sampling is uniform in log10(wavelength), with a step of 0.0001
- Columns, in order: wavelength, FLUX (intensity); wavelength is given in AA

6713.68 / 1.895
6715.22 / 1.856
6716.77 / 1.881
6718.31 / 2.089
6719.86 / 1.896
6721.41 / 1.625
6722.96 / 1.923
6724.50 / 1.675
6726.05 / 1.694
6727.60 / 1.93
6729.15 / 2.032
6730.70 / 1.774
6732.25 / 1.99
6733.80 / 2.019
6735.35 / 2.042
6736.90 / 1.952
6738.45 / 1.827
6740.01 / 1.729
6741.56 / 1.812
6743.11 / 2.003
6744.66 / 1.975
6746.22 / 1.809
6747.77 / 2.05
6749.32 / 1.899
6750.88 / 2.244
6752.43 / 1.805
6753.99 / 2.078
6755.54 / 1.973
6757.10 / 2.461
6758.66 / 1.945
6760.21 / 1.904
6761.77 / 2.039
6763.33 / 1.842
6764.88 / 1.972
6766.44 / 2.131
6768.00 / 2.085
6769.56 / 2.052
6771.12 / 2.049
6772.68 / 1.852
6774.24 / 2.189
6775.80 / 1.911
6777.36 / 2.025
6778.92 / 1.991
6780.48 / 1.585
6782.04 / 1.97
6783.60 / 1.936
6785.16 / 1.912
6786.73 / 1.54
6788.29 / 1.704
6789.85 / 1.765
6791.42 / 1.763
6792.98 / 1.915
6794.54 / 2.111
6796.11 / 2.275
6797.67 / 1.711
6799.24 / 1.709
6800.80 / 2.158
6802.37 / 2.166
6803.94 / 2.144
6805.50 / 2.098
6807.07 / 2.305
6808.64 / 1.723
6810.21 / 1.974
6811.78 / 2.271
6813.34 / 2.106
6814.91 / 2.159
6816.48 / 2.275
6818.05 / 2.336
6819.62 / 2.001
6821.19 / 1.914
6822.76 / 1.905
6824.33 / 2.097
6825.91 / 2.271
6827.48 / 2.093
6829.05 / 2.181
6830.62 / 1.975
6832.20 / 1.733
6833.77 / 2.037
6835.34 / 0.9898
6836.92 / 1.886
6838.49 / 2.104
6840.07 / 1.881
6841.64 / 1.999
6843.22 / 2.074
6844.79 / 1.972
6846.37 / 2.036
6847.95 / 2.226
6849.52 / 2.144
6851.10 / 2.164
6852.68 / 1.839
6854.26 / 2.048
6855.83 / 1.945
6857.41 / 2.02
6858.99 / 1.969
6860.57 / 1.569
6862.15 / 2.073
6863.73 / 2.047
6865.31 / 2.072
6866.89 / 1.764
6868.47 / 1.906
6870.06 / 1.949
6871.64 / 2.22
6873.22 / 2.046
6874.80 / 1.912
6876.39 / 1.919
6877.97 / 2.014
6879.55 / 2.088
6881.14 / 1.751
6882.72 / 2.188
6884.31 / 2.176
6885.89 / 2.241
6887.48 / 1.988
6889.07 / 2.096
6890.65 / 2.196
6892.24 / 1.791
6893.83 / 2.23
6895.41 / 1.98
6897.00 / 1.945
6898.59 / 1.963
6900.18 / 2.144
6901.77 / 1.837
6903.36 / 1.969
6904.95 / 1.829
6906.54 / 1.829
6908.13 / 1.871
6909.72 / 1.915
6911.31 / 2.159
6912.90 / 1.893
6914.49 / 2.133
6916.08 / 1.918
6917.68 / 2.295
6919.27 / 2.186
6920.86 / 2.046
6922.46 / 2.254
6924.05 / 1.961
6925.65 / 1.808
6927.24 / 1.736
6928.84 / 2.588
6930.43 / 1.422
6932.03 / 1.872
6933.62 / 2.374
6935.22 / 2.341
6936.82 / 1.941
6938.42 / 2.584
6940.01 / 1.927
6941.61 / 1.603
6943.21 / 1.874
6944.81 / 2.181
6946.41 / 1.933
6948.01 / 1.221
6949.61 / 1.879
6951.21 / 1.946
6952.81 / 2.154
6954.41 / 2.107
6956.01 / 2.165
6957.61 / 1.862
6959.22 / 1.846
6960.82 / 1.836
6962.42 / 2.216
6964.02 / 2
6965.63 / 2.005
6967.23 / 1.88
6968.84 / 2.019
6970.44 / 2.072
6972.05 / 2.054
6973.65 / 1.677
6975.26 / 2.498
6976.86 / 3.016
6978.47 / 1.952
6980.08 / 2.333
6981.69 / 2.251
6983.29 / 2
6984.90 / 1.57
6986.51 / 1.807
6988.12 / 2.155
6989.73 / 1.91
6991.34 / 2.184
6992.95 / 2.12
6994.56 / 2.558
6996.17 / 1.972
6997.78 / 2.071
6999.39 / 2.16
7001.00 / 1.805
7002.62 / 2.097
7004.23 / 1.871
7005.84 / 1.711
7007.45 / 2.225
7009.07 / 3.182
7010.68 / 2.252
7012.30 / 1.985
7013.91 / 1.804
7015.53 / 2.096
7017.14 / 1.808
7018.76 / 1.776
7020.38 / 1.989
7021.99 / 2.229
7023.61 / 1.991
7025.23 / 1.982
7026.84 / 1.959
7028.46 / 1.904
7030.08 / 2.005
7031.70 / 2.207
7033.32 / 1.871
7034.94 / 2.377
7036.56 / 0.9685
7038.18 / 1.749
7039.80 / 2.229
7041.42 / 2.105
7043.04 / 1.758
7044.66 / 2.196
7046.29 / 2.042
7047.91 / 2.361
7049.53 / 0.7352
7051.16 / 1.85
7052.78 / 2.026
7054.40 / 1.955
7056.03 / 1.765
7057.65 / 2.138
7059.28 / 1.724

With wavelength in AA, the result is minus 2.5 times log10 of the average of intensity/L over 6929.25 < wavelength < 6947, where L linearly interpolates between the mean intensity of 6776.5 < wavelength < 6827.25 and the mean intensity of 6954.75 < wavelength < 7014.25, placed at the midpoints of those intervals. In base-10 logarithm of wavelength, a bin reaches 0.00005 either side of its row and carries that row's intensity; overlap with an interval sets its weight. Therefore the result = 0.02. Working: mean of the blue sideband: 2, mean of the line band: 2.02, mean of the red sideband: 2.09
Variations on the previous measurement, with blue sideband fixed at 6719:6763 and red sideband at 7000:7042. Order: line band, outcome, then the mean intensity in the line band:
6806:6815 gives -0.072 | 2.08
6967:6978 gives -0.098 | 2.18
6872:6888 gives -0.038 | 2.04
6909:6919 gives -0.044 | 2.06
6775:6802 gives 0.033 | 1.89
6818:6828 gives -0.062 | 2.07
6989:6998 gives -0.075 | 2.14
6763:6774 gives -0.041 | 2.01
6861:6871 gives 0.004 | 1.96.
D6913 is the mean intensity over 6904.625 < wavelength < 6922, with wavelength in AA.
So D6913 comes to 2.02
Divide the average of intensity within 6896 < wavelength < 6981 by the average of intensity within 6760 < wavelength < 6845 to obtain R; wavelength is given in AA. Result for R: 1.02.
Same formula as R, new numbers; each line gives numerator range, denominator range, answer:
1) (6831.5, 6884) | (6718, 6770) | 1.01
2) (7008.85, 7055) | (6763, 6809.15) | 1.00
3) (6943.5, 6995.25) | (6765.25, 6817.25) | 1.03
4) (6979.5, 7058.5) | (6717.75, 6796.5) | 1.03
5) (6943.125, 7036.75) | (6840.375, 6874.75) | 1.02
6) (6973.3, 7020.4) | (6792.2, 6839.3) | 1.04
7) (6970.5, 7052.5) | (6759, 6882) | 1.02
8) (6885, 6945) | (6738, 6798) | 1.04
